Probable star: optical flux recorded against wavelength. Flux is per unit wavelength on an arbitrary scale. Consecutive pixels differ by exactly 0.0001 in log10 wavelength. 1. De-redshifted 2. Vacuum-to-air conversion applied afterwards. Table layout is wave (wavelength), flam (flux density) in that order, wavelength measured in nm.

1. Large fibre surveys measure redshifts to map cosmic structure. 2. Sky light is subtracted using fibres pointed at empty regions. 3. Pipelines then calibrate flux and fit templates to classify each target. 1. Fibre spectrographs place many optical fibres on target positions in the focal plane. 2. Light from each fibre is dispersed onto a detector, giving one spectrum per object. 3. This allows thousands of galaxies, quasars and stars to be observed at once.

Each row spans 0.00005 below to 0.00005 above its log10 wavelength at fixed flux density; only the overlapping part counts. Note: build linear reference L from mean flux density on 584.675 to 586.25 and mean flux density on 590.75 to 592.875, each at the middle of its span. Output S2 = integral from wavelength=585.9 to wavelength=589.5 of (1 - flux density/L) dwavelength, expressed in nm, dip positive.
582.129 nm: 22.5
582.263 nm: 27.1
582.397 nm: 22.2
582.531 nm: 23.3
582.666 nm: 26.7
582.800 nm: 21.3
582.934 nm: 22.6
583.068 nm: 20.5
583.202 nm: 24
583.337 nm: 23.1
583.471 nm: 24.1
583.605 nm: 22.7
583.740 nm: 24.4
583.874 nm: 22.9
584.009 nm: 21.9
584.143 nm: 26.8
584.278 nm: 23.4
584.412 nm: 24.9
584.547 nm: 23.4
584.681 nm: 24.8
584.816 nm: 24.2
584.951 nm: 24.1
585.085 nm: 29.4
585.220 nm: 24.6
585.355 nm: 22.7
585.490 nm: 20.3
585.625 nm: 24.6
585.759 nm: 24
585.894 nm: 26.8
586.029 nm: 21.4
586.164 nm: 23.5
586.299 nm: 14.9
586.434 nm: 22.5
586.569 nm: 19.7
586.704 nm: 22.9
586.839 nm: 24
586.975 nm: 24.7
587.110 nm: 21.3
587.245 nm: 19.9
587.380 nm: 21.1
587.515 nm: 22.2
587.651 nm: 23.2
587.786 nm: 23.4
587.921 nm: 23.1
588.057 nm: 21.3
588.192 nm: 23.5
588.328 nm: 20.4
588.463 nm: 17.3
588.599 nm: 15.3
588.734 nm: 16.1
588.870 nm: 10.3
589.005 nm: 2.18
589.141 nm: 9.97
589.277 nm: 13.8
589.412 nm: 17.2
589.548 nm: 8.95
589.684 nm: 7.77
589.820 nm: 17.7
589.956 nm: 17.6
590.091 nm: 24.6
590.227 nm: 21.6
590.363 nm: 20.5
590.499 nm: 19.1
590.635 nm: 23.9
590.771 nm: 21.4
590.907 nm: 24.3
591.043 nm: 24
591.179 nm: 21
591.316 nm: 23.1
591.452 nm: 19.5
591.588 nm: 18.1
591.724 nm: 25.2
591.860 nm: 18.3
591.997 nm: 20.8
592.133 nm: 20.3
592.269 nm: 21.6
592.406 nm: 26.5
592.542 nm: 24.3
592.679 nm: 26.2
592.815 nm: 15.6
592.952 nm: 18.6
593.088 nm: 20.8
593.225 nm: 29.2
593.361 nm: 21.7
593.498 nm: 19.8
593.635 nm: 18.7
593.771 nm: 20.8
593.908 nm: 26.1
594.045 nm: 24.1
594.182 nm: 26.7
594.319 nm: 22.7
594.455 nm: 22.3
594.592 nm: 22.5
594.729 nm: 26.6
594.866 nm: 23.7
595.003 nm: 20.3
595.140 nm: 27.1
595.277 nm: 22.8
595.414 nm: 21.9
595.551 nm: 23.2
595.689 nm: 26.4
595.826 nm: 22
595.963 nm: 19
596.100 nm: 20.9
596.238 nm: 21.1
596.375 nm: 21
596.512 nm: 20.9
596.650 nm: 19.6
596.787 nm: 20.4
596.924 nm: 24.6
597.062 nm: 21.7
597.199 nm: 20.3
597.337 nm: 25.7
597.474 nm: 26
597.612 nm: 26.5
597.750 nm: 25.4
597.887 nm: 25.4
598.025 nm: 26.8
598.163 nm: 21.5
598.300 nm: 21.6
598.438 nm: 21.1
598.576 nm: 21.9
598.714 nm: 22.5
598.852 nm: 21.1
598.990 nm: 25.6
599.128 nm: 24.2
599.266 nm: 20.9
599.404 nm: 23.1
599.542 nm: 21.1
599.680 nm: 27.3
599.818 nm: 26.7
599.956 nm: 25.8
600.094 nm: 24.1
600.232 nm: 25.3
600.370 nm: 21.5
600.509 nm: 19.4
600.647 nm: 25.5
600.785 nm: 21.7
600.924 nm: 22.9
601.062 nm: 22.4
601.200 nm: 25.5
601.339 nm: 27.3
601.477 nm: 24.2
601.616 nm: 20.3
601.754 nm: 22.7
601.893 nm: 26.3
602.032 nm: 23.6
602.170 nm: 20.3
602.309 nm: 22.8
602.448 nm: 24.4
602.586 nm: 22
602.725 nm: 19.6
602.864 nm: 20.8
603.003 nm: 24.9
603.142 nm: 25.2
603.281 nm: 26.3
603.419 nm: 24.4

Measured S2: 0.655 nm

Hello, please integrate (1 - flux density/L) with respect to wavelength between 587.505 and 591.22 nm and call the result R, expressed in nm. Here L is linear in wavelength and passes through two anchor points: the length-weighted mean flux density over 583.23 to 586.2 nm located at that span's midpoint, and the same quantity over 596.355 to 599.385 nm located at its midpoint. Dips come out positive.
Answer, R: 0.86 nm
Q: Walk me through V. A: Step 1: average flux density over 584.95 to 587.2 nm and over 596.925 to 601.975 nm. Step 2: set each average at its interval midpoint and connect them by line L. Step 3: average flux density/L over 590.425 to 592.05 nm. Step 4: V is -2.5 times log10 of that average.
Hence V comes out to 0.081 mag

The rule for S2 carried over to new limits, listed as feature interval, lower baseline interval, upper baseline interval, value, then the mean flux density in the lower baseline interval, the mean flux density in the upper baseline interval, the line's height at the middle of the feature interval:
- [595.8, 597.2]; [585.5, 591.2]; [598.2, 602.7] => 0.06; 19.6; 23.2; 22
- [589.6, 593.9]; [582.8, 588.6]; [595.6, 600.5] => 0.34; 22.8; 23.1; 22.9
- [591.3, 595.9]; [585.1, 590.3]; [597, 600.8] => -0.19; 19.5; 23.6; 21.6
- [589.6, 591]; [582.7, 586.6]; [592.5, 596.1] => 0.19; 23.3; 22.8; 23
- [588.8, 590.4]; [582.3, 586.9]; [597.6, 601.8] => 0.63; 23.3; 23.6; 23.4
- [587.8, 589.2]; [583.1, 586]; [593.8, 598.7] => 0.44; 24.1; 23.1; 23.7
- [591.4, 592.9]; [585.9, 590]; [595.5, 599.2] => -0.08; 18.4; 22.8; 20.4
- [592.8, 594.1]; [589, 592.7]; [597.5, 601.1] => -0.06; 19.5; 23.5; 20.7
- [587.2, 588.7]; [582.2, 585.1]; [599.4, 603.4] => 0.19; 23.9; 23.6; 23.8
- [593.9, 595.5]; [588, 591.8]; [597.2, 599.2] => -0.18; 18.1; 23.8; 21.4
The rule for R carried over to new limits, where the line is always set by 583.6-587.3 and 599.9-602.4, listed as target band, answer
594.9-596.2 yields 0.04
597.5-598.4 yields -0.04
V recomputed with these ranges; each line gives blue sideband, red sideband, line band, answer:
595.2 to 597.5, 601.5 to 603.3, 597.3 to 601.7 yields -0.055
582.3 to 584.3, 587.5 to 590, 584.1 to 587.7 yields -0.161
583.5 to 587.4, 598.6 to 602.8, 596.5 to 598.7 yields 0.008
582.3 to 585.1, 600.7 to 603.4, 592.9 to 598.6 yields 0.030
